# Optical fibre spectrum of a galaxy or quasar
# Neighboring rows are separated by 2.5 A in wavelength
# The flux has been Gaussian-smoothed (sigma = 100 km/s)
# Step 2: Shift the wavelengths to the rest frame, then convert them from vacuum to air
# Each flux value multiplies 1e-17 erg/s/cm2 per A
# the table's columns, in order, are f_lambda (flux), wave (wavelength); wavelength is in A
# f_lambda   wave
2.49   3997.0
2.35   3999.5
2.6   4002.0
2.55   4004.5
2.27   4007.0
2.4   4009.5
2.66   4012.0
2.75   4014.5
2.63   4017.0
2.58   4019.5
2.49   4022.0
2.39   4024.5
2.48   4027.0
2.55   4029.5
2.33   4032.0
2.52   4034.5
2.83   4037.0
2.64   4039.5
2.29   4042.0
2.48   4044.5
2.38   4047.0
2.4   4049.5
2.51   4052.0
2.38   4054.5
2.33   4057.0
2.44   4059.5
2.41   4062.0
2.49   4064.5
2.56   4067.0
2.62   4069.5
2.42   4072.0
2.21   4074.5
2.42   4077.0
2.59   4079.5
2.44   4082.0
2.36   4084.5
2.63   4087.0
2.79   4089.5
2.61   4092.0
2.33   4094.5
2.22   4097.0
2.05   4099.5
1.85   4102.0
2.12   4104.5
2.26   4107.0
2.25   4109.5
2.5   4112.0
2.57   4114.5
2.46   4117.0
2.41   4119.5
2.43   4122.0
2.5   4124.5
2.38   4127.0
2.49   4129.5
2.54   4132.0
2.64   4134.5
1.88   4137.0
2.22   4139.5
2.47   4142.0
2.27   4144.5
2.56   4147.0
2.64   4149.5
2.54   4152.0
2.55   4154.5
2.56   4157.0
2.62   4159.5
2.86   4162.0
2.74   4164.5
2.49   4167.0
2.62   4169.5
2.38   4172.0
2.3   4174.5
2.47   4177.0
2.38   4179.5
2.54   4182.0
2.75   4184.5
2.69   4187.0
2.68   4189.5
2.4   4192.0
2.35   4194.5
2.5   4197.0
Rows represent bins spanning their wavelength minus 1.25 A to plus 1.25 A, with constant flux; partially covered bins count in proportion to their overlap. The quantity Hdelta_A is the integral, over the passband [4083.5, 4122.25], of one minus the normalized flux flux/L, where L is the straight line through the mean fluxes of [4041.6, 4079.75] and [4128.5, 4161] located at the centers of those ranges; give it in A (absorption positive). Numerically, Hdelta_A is 1.3 A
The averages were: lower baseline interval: 2.43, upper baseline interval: 2.46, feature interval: 2.36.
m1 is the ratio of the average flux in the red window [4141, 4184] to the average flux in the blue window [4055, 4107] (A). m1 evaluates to 1.1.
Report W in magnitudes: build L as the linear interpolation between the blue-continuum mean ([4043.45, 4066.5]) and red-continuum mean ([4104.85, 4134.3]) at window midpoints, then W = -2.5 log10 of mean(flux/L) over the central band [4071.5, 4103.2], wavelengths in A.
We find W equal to 0.02 mag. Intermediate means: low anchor 2.43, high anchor 2.43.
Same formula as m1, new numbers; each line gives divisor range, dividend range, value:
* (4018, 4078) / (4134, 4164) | 1.01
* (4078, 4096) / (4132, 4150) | 0.94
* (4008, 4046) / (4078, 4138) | 0.94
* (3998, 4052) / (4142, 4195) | 1.02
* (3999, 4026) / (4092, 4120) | 0.91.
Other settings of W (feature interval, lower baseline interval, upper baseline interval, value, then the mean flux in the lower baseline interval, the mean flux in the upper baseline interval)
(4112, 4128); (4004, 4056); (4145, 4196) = 0.03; 2.5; 2.55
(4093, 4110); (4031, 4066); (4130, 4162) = 0.15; 2.46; 2.47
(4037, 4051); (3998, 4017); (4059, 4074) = 0.01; 2.52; 2.48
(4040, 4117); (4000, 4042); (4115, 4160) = 0.04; 2.53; 2.45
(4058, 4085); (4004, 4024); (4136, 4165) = 0.03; 2.54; 2.49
